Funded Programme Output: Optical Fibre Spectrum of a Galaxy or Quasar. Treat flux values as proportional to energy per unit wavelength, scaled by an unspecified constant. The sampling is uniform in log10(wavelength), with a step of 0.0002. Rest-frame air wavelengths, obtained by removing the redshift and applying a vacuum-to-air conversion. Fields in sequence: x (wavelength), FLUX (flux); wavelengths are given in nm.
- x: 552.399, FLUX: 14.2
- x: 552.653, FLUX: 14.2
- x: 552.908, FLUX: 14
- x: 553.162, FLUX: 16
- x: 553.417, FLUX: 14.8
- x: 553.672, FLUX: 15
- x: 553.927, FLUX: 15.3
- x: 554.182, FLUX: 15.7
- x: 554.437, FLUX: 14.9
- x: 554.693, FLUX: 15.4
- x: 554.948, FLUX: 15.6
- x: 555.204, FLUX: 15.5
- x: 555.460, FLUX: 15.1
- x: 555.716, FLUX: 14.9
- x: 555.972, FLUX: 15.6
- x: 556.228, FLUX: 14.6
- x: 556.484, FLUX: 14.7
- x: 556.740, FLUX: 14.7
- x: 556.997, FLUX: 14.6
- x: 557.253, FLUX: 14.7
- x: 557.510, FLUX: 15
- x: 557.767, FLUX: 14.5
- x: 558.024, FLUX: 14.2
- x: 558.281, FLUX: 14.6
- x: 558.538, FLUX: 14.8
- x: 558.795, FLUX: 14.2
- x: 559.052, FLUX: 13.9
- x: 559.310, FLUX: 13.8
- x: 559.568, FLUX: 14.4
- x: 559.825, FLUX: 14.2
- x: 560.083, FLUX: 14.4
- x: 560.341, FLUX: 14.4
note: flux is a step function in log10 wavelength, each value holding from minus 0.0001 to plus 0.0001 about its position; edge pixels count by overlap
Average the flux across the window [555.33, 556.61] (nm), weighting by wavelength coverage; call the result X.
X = 15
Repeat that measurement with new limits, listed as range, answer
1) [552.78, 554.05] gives 15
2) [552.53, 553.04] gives 14.1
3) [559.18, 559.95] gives 14.1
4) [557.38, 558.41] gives 14.6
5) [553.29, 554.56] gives 15.1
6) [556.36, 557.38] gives 14.7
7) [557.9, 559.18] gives 14.4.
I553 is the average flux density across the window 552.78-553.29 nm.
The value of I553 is 15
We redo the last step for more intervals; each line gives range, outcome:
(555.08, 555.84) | 15.2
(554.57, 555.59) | 15.4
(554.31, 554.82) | 15.1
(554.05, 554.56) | 15.3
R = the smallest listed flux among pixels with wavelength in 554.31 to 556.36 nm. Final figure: 14.6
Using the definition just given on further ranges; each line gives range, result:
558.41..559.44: 13.8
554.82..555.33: 15.5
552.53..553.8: 14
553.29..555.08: 14.8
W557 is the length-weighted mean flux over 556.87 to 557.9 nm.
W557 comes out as 14.7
